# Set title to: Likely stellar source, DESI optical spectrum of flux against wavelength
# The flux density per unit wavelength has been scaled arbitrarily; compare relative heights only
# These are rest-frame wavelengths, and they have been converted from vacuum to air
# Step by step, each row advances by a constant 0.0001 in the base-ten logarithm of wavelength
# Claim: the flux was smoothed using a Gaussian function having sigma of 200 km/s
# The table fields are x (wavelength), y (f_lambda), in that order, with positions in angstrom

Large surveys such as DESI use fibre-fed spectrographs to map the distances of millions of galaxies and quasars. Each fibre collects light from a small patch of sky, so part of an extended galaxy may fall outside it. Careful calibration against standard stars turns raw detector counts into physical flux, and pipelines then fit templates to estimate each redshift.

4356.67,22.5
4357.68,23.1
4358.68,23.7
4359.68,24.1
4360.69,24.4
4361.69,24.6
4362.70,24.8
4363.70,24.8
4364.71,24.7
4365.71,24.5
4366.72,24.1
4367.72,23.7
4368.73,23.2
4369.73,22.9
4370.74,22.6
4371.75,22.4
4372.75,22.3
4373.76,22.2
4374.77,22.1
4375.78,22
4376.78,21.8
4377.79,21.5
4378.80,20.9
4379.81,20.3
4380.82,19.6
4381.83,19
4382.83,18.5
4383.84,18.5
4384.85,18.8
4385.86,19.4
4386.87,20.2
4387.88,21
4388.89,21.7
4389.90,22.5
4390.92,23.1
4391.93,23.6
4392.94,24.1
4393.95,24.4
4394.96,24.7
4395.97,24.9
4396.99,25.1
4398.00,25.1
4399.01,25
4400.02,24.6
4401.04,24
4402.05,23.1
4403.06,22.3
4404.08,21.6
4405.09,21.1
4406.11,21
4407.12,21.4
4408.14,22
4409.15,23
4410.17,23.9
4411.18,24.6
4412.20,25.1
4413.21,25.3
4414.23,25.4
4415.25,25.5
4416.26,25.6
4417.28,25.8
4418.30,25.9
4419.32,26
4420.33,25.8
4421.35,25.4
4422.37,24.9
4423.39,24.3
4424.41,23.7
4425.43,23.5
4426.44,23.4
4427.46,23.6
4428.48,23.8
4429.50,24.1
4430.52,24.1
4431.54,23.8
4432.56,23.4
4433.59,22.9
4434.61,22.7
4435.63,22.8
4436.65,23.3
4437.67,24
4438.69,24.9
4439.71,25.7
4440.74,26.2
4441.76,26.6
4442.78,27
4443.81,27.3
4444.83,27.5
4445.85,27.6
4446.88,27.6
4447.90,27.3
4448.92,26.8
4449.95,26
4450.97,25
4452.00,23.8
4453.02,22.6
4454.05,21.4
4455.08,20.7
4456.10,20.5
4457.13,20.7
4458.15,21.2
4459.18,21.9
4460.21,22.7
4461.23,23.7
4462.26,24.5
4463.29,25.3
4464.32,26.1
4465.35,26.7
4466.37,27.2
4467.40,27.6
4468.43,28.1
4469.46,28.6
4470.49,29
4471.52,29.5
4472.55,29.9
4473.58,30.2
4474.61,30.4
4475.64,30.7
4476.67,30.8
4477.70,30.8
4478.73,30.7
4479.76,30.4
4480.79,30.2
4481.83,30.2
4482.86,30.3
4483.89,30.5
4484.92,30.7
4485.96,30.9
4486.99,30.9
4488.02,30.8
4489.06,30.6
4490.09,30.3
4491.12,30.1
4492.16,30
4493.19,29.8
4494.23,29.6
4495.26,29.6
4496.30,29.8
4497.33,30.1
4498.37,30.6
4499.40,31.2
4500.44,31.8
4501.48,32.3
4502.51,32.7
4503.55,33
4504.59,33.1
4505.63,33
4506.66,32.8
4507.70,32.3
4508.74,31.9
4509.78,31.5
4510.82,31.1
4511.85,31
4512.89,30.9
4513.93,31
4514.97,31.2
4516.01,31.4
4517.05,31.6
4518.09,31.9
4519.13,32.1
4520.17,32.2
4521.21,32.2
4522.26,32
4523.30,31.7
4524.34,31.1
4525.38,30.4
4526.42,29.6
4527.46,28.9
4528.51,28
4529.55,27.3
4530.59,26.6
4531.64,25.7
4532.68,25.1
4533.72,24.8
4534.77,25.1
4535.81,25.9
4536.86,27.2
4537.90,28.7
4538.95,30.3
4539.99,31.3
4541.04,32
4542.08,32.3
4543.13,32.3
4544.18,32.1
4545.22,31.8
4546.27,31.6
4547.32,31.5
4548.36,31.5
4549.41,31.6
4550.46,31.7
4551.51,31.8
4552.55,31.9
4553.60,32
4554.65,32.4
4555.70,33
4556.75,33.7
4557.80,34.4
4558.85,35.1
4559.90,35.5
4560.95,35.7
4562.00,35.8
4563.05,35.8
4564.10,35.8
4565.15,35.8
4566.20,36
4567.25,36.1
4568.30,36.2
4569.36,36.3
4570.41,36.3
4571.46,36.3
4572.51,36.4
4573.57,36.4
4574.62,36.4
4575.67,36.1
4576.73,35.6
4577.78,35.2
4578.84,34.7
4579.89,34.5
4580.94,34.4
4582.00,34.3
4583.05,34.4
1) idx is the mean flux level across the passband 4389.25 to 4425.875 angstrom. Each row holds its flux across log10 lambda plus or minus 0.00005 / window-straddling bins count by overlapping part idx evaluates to 24.1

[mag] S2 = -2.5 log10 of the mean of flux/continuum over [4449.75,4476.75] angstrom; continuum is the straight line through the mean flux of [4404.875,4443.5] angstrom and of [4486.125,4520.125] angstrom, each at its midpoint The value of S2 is 0.087 mag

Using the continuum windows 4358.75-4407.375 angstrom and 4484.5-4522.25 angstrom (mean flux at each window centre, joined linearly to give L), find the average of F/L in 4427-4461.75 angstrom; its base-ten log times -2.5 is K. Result 0.12 mag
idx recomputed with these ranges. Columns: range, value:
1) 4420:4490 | 26.3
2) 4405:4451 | 24.7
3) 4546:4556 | 31.9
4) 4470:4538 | 30.3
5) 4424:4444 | 24.3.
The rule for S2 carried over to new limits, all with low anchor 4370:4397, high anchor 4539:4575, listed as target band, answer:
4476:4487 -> -0.07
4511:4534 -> 0.05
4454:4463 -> 0.22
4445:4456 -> 0.07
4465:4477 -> -0.05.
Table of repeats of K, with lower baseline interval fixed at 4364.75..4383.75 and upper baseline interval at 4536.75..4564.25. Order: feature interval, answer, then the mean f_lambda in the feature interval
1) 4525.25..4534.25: 0.15 mag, 27.2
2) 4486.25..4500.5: -0.04 mag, 30.3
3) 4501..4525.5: -0.05 mag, 31.9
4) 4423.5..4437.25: 0.08 mag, 23.5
